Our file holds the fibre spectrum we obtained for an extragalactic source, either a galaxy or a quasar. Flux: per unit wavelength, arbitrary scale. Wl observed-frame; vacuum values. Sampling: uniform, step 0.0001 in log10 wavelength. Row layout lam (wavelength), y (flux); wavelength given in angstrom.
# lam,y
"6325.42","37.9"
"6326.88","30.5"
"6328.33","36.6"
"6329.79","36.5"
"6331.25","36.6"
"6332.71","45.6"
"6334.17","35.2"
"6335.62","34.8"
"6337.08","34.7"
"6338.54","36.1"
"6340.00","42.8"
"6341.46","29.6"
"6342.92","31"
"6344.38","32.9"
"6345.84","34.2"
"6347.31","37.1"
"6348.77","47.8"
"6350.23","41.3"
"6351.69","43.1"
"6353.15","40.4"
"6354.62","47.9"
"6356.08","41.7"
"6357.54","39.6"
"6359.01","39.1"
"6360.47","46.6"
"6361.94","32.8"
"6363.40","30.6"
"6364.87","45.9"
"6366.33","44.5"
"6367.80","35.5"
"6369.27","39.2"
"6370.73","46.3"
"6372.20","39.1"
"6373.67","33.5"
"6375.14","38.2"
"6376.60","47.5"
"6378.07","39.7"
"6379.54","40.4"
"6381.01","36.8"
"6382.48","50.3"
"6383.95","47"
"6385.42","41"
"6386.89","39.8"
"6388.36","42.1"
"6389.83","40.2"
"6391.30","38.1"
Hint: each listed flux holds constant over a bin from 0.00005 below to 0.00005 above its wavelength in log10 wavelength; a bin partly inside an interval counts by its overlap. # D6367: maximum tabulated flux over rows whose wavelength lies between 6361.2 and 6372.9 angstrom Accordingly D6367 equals 46.3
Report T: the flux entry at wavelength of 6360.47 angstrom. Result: 46.6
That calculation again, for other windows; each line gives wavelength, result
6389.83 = 40.2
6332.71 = 45.6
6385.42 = 41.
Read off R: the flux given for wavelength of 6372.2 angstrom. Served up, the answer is 39.1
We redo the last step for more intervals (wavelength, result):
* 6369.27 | 39.2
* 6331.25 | 36.6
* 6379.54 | 40.4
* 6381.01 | 36.8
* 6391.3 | 38.1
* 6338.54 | 36.1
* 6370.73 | 46.3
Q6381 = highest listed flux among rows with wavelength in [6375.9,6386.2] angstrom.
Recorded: 50.3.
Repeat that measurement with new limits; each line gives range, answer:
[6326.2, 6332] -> 36.6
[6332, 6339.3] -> 45.6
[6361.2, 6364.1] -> 32.8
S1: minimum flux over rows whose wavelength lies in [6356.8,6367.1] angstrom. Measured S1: 30.6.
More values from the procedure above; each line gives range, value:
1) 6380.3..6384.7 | 36.8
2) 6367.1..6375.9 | 33.5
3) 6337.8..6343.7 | 29.6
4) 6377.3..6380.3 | 39.7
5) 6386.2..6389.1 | 39.8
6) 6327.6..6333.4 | 36.5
